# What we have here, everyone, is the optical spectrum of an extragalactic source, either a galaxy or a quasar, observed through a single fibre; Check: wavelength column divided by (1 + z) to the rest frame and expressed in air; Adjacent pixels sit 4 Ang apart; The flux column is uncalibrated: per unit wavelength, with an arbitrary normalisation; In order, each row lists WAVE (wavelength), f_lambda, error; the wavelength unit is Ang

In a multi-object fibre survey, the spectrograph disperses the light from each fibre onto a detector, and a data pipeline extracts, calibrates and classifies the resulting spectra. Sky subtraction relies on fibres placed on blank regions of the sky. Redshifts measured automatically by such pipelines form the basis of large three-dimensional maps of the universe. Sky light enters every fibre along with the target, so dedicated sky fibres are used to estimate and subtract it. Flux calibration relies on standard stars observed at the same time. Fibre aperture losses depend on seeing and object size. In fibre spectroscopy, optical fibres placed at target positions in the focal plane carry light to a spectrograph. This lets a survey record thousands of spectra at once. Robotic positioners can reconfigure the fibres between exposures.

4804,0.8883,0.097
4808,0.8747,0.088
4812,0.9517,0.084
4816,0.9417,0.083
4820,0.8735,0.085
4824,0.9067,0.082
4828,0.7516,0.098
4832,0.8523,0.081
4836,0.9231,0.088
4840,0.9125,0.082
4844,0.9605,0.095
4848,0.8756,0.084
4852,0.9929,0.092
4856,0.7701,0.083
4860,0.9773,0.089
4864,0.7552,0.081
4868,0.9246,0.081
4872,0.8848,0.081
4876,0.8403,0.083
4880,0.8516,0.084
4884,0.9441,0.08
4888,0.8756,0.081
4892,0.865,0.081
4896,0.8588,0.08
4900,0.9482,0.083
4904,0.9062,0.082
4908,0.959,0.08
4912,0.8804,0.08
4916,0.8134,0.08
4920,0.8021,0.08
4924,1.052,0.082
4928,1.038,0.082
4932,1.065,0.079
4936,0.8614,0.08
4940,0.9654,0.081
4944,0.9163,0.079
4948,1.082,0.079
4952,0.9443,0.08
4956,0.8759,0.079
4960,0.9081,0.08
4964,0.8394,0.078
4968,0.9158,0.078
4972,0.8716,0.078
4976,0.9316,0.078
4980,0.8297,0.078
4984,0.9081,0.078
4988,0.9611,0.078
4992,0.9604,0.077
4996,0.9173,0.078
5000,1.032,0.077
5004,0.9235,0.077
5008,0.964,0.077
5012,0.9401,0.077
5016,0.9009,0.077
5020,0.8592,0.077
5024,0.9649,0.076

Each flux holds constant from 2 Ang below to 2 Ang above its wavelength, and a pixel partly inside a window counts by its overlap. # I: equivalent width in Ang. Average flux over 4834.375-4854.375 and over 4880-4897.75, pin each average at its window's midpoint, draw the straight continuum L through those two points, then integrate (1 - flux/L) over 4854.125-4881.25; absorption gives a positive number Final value 1.40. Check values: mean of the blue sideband 0.93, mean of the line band 0.858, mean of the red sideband 0.882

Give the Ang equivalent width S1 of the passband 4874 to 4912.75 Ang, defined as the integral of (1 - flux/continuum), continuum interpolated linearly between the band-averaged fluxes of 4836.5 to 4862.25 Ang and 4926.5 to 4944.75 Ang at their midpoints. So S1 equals 2.04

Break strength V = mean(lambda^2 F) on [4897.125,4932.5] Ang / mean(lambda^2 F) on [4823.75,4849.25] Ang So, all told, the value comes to 1.1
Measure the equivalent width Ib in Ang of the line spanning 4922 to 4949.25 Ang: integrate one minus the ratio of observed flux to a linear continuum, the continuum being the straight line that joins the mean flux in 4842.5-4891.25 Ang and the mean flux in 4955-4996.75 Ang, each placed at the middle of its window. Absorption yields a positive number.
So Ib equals -3.0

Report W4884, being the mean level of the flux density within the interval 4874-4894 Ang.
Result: 0.875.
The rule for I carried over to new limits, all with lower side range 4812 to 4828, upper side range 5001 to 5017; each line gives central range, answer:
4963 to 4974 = 0.6 Ang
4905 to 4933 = -0.6 Ang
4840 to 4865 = 0.2 Ang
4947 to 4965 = 0.0 Ang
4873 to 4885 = 0.5 Ang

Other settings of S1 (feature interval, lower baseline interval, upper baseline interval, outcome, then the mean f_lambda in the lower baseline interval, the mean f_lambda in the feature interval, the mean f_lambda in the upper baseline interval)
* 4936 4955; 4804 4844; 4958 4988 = -1.45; 0.891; 0.96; 0.891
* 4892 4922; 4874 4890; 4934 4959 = 0.71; 0.878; 0.88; 0.94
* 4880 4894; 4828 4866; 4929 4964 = 0.32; 0.884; 0.889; 0.948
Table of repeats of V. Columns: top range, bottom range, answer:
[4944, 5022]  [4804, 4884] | 1.10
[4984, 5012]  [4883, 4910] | 1.10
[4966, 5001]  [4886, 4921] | 1.08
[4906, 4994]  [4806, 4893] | 1.09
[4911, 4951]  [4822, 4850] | 1.12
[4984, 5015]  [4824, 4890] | 1.14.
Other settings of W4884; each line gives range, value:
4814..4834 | 0.865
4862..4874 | 0.855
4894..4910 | 0.918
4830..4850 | 0.905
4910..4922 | 0.832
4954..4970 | 0.885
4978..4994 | 0.915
